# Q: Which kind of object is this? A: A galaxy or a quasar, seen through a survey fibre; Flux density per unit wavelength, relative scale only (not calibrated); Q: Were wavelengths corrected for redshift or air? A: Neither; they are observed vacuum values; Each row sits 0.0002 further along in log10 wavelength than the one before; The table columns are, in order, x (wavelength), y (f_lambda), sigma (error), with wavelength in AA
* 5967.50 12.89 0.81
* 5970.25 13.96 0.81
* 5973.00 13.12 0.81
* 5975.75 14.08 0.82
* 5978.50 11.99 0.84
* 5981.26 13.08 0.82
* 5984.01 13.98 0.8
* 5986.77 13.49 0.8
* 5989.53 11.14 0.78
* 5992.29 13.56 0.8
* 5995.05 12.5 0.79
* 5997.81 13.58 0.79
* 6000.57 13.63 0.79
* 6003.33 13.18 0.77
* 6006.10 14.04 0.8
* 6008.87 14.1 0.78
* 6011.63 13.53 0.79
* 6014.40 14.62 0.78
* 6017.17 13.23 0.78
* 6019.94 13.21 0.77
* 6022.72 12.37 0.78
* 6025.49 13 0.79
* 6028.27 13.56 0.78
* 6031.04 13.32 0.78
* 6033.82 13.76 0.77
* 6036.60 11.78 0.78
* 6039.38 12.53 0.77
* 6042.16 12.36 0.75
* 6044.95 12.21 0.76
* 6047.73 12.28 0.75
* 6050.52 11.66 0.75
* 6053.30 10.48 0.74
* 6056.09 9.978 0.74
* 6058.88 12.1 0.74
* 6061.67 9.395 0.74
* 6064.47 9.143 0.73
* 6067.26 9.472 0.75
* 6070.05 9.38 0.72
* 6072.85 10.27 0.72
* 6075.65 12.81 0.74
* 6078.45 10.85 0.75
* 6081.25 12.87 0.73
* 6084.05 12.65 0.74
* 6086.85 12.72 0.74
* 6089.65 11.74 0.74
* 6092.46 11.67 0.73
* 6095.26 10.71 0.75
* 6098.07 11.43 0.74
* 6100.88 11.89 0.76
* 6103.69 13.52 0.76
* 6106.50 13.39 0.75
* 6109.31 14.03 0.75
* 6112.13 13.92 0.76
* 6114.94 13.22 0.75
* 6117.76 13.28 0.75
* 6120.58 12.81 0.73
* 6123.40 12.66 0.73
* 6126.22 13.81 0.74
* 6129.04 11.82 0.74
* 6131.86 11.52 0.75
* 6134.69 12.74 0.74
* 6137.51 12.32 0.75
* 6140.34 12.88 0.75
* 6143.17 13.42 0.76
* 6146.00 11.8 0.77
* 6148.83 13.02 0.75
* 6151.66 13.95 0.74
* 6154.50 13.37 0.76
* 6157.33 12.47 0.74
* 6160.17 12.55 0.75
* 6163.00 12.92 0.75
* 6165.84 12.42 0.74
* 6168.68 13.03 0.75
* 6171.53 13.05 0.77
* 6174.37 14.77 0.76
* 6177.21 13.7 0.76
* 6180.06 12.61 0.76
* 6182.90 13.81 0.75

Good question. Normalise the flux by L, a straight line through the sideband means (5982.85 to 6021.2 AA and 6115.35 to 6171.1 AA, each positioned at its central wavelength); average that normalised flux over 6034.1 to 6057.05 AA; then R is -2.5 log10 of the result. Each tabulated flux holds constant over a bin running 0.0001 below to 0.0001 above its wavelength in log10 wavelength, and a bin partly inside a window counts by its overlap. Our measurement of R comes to 0.12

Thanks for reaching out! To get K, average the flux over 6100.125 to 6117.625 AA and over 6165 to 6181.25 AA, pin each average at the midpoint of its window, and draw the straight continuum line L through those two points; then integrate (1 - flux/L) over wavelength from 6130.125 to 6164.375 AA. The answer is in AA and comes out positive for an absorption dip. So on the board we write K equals 1.5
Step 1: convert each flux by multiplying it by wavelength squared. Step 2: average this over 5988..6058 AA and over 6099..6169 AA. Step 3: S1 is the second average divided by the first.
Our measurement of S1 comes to 1.05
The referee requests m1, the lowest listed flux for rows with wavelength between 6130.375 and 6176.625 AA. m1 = 11.52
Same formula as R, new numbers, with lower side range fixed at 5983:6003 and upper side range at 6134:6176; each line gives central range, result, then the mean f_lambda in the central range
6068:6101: 0.13 mag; 11.5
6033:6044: 0.05 mag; 12.5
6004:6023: -0.04 mag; 13.6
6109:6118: -0.05 mag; 13.6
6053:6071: 0.29 mag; 9.98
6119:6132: 0.03 mag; 12.6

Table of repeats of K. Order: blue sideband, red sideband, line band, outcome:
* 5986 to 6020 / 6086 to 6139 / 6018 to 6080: 6.7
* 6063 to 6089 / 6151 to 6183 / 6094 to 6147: -2.5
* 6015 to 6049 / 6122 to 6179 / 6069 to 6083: 1.7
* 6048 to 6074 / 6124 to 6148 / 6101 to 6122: -2.7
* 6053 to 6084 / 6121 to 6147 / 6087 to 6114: -2.0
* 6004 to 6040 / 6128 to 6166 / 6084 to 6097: 1.2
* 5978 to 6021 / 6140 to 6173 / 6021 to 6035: 0.1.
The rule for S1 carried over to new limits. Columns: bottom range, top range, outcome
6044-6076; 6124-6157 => 1.23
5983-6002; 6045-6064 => 0.85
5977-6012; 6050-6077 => 0.81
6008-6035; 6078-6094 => 0.92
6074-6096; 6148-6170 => 1.10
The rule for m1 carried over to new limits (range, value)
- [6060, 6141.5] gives 9.143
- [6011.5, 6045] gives 11.78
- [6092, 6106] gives 10.71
